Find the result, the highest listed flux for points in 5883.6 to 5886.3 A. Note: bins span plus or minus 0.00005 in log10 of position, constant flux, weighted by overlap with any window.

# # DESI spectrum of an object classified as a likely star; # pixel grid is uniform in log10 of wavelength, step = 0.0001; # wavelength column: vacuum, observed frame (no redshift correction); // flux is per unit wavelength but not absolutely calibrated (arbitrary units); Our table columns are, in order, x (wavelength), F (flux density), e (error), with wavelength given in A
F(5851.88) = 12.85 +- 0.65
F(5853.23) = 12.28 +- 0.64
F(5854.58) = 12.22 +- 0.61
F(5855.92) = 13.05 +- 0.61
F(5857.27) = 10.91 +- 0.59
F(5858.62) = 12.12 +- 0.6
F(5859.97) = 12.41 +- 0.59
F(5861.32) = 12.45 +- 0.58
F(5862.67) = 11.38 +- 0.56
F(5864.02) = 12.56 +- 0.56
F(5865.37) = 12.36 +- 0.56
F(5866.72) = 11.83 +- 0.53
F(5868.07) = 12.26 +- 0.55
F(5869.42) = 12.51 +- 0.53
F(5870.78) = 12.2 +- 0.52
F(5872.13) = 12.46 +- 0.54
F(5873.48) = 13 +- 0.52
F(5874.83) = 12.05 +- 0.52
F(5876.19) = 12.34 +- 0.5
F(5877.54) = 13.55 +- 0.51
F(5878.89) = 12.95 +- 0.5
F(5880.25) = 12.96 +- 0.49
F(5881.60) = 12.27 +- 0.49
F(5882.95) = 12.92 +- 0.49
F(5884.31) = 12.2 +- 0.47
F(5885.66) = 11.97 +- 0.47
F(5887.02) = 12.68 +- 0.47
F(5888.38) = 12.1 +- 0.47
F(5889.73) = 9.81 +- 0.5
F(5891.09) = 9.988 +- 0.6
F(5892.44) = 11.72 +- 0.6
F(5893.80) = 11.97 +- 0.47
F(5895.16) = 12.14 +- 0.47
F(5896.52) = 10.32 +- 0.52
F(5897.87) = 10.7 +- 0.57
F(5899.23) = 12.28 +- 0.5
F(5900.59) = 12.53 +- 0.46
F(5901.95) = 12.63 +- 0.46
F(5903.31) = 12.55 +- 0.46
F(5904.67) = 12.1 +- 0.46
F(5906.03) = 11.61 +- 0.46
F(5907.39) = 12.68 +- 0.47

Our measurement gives 12.2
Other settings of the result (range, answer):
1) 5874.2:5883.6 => 13.55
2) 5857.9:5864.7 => 12.56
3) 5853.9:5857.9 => 13.05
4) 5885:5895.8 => 12.68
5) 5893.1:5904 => 12.63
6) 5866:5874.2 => 13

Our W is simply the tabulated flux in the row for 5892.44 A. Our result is 11.72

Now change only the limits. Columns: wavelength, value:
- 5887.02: 12.68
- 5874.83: 12.05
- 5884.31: 12.2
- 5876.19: 12.34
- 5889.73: 9.81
